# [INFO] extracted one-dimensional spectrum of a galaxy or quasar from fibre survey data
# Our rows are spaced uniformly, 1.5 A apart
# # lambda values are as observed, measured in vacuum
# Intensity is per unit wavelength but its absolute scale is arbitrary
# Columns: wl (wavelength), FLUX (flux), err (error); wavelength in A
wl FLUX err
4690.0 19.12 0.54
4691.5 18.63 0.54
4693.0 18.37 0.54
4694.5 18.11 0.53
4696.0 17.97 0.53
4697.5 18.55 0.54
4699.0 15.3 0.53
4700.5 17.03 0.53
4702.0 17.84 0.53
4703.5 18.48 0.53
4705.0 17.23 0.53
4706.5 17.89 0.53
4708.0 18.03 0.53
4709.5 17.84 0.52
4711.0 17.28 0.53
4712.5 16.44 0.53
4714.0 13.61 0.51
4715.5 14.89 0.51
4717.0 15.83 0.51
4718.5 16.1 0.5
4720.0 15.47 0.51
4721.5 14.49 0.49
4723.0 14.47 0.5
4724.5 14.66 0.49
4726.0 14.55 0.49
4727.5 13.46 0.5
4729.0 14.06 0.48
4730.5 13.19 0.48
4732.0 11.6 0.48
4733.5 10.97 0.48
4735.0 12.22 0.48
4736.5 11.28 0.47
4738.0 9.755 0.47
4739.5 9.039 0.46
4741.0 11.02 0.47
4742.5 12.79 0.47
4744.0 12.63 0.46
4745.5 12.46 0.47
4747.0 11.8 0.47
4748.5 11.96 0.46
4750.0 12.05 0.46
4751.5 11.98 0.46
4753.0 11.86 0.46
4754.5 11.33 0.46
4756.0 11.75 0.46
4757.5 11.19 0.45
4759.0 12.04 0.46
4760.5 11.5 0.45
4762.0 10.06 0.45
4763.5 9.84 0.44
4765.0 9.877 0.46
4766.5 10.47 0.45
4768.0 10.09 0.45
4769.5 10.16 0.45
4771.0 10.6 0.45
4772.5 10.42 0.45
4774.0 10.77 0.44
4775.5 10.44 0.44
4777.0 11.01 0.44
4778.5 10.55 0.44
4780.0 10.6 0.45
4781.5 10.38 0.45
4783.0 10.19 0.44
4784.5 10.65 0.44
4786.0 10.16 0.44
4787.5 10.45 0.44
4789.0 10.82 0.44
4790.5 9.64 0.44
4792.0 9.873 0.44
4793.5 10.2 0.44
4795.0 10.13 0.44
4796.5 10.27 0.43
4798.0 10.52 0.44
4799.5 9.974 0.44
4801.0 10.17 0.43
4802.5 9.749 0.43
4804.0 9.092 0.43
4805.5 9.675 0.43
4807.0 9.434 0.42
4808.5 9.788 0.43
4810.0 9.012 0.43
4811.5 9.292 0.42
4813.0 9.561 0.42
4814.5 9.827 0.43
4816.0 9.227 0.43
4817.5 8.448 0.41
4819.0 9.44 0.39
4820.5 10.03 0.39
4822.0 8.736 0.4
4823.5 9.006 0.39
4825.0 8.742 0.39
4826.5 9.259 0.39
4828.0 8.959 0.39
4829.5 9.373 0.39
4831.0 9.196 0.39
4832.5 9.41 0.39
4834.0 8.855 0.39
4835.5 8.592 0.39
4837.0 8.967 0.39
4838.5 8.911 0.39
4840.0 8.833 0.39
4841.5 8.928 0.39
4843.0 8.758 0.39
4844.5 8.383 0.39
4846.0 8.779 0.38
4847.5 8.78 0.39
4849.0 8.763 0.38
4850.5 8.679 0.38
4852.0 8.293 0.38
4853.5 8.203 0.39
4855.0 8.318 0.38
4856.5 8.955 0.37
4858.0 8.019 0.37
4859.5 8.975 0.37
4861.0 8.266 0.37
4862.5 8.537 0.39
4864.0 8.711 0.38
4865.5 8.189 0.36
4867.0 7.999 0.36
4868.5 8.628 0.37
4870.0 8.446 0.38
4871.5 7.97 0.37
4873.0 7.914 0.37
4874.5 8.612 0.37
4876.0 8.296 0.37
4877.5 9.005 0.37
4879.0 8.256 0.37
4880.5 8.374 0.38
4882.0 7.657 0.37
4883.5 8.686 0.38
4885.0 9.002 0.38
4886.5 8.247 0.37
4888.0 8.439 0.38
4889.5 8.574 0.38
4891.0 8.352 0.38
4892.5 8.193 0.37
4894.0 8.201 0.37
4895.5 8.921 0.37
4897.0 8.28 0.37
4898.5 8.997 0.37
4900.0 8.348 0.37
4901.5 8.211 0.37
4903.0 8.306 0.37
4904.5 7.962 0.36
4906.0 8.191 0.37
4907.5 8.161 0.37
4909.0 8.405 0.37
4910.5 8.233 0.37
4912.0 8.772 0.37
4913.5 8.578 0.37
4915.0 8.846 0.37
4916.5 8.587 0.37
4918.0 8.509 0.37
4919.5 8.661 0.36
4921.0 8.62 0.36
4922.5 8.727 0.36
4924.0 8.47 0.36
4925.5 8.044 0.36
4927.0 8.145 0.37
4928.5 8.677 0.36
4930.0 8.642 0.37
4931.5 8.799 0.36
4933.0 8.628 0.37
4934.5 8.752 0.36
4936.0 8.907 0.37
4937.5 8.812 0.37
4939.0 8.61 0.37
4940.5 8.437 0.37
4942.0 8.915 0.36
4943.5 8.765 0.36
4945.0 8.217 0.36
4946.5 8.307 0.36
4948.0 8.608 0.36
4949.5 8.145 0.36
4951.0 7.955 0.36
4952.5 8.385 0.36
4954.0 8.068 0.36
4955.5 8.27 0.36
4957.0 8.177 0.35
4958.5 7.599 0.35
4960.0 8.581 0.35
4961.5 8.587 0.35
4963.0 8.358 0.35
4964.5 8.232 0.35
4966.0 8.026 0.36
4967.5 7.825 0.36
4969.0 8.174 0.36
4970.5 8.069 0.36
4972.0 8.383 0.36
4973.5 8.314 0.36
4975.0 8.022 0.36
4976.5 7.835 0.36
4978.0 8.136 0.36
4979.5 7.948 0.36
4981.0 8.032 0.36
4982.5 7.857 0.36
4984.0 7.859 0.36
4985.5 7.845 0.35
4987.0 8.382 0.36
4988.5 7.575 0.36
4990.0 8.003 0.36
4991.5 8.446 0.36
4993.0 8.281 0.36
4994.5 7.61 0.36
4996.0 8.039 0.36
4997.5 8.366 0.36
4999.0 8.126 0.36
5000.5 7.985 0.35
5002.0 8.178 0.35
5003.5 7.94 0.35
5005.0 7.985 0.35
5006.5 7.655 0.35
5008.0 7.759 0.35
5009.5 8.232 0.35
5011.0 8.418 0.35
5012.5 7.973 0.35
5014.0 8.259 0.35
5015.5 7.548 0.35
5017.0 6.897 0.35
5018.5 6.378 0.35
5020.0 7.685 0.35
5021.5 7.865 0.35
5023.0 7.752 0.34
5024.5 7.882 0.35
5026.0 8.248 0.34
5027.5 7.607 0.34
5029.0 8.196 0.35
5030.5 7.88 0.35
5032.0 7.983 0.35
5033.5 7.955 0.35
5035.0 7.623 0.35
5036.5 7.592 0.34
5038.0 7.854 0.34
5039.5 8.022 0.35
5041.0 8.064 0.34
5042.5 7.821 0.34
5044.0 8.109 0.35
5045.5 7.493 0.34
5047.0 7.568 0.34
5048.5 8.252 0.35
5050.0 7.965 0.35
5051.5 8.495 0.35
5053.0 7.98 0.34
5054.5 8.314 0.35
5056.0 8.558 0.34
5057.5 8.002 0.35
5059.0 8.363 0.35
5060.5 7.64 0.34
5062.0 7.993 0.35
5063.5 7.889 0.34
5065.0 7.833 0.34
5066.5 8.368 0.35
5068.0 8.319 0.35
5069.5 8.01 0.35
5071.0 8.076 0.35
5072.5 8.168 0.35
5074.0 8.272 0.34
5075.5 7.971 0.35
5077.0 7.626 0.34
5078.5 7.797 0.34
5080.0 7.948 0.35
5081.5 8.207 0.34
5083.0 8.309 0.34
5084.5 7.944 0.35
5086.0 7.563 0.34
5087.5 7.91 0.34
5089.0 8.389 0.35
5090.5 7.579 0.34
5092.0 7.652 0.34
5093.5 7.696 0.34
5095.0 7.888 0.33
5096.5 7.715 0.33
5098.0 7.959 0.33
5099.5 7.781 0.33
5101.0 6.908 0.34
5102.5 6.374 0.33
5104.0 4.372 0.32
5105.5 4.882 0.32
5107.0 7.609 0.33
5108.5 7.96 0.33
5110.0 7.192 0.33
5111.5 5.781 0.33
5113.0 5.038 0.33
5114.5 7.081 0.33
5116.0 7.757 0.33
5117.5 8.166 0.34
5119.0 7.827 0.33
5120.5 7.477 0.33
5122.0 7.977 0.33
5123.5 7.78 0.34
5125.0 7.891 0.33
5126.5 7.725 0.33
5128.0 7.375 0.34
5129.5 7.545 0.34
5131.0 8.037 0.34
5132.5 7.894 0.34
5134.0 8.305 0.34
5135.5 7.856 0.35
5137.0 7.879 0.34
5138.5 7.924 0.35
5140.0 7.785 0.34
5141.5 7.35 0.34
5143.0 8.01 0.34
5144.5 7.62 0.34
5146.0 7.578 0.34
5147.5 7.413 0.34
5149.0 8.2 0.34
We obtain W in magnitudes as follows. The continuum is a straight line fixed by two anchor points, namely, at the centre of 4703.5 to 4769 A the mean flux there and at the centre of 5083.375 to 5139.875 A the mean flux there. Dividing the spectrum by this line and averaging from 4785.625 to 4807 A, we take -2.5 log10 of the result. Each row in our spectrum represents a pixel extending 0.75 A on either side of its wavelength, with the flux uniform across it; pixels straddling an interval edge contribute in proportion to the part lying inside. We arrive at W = 0.21 mag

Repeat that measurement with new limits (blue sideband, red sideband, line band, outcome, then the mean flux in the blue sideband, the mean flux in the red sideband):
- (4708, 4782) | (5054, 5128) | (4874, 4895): 0.234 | 12.4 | 7.62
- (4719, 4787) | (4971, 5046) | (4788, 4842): 0.137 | 11.6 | 7.92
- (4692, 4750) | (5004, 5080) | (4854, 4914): 0.316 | 14.7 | 7.92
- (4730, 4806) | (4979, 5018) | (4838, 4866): 0.139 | 10.8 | 7.96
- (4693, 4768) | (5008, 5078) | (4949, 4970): 0.163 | 13.8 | 7.93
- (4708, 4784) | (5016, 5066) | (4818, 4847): 0.219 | 12.3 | 7.87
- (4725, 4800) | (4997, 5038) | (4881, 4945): 0.083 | 11.1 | 7.85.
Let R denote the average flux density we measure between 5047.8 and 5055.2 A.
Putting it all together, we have 8.2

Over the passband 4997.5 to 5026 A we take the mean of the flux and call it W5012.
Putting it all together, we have 7.83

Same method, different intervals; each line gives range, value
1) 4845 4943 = 8.48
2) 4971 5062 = 7.95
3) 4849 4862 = 8.48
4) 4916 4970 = 8.42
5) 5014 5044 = 7.75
